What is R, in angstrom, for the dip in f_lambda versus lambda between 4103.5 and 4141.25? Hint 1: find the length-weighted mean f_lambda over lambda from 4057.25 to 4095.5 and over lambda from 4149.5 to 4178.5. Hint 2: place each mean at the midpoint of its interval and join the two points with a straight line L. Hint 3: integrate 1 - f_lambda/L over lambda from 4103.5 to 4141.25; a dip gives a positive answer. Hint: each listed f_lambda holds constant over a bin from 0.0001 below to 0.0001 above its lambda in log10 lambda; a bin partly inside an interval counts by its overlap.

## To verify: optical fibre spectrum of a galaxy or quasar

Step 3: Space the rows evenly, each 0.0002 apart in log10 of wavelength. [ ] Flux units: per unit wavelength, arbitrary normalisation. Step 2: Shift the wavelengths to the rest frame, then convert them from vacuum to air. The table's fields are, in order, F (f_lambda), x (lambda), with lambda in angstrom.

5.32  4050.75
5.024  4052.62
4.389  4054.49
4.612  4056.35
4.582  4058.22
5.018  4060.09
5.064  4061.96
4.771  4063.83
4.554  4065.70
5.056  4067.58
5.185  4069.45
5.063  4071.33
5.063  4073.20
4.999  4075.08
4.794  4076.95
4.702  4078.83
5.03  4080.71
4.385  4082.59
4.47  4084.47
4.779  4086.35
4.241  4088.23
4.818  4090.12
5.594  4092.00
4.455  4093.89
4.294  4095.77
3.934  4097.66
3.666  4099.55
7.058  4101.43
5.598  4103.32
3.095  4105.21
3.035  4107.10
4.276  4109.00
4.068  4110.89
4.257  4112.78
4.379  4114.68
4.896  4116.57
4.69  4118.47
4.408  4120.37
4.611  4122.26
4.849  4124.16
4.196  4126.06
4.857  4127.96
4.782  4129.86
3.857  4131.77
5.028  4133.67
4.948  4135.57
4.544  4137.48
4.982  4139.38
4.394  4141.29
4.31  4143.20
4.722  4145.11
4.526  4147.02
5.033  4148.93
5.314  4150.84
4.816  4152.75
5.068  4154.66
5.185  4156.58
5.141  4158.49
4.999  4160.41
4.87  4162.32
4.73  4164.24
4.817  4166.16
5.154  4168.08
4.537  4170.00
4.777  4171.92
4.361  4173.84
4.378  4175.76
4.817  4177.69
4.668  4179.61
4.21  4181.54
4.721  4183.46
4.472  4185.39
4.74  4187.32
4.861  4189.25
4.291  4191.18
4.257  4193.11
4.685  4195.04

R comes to 3.21 angstrom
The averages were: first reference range 4.82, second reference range 4.87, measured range 4.43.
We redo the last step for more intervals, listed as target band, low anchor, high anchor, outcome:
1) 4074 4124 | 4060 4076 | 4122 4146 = 2.5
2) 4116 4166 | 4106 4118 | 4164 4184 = -4.2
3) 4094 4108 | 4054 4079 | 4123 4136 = 1.0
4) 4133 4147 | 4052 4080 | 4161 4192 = 0.1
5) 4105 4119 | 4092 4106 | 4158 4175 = 1.7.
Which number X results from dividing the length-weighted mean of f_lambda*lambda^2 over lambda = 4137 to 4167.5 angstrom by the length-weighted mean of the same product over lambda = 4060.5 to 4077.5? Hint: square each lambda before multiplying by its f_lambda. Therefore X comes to 1.0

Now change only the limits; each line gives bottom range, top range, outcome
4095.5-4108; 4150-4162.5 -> 1.18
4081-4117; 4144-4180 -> 1.11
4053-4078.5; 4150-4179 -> 1.05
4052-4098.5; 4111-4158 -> 1.02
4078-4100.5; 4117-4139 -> 1.04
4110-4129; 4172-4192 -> 1.04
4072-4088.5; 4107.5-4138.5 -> 0.97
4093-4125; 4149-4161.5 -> 1.17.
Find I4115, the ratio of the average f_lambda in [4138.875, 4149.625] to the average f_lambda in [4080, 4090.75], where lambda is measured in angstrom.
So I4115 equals 1.01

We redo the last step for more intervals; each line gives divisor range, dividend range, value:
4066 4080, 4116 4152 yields 0.94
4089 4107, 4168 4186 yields 0.99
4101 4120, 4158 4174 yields 1.08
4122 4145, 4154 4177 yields 1.05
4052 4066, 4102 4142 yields 0.94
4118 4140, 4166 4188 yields 1.00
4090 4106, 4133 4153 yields 1.01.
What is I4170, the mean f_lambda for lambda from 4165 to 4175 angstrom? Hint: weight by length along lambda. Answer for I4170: 4.72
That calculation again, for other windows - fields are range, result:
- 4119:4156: 4.7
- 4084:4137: 4.54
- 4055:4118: 4.66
